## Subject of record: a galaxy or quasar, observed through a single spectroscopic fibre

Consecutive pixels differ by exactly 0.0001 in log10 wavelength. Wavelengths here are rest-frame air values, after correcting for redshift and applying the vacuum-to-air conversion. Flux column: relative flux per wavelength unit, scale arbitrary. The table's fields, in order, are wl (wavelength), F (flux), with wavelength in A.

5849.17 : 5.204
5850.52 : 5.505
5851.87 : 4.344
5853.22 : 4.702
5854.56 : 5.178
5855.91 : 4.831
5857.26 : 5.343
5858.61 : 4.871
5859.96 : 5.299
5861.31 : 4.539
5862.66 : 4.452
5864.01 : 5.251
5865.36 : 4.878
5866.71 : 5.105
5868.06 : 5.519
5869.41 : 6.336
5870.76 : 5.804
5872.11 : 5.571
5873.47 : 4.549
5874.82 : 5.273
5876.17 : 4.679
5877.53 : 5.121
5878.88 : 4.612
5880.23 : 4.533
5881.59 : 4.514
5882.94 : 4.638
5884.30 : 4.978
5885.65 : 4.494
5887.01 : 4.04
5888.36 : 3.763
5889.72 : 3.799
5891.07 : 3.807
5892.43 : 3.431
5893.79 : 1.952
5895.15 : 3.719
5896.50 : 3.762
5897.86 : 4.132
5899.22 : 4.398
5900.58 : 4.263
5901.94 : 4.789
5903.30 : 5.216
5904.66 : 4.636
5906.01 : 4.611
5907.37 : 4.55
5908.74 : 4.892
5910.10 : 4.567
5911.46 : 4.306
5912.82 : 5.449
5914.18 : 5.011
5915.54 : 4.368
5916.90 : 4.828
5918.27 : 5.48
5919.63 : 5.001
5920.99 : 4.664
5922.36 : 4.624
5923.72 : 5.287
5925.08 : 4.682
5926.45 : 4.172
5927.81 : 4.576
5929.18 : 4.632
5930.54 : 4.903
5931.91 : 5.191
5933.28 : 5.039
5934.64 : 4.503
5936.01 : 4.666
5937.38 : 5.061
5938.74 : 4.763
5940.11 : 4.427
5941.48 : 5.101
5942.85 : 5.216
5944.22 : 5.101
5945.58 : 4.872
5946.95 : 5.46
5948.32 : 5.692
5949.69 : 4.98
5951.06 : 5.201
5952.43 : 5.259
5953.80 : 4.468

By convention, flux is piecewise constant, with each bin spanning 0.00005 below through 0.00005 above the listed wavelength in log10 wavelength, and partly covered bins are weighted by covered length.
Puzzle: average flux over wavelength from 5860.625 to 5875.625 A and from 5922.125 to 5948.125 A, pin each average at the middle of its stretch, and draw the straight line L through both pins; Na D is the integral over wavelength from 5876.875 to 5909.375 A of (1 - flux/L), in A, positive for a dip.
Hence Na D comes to 5.2 A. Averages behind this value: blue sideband 5.2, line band 4.28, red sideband 4.88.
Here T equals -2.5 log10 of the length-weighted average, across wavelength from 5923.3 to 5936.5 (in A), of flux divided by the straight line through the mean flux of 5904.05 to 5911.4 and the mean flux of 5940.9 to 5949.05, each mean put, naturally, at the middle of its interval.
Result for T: 0.053 mag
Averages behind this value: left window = 4.62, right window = 5.24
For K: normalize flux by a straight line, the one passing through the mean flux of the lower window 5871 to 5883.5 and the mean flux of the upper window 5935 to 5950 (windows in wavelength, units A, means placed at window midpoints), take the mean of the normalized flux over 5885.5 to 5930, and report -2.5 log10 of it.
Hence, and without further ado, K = 0.12 mag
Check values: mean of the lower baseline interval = 4.87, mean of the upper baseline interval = 5.02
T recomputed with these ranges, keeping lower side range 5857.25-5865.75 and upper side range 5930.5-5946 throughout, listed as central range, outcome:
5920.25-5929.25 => 0.055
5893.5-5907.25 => 0.162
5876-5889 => 0.087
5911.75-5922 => -0.006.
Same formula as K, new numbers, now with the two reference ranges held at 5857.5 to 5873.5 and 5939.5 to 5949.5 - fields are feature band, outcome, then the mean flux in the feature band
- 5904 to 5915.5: 0.094 mag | 4.73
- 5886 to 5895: 0.422 mag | 3.52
